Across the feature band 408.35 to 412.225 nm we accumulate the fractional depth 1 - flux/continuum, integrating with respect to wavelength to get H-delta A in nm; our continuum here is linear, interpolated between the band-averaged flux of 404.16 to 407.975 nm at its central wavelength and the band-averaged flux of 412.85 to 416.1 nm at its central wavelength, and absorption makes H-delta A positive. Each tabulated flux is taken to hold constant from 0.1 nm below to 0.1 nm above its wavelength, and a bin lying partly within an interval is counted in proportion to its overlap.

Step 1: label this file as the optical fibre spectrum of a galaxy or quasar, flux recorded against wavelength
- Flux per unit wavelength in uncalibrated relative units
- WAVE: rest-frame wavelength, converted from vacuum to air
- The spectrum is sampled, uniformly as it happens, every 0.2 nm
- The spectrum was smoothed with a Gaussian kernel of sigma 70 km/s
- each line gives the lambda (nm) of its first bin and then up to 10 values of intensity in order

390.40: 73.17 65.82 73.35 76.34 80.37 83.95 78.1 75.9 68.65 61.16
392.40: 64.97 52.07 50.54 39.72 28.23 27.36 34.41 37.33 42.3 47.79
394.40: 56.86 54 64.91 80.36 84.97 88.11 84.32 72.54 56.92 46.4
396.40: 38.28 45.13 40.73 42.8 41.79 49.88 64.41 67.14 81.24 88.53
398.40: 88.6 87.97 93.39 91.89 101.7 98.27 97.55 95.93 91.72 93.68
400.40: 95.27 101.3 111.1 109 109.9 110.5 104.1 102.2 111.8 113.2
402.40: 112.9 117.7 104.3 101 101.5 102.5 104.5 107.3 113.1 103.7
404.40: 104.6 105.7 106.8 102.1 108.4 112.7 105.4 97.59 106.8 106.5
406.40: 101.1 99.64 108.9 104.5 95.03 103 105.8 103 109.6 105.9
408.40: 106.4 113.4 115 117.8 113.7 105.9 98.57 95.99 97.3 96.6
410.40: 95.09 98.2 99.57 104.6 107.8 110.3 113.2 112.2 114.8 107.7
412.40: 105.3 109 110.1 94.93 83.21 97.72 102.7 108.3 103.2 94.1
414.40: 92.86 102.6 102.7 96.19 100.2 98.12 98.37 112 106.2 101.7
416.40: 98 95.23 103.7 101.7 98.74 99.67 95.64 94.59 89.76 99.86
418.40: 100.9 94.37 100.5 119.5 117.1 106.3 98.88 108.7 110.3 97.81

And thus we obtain -0.16 nm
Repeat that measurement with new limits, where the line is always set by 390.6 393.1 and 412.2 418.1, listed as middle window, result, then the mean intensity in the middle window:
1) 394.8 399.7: 0.18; 72.1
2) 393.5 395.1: 0.42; 52.2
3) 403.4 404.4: -0.27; 106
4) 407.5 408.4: -0.16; 106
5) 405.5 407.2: -0.31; 103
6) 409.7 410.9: -0.05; 97.1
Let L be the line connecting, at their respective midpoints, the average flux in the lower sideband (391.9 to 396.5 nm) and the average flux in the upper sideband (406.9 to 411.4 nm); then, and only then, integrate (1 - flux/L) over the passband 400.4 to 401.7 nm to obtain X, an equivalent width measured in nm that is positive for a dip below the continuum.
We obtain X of -0.48 nm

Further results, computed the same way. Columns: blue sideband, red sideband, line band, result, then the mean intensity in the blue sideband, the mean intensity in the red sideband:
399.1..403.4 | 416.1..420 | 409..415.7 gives 0.00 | 104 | 102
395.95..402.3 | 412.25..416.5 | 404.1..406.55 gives -0.39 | 83.7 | 101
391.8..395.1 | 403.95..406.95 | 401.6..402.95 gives -0.27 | 51.4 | 105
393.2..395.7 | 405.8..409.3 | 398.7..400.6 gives -0.47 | 57.3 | 107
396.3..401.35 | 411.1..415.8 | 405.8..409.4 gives -0.46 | 81.4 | 103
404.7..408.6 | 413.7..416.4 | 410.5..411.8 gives -0.04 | 105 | 101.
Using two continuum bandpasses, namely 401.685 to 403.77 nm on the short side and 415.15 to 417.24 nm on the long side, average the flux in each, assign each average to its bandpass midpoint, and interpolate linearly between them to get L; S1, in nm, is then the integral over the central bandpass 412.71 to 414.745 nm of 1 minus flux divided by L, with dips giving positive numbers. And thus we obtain 0.068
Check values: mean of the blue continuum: 107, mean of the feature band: 99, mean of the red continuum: 101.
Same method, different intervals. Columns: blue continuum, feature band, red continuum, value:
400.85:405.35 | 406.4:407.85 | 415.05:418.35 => 0.03 nm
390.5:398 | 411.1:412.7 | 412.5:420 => -0.30 nm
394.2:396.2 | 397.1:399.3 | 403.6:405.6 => 0.10 nm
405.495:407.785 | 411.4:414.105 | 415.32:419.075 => -0.09 nm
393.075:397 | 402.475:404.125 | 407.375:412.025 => -0.46 nm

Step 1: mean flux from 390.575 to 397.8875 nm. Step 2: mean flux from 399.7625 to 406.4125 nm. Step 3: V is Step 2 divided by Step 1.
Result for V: 1.80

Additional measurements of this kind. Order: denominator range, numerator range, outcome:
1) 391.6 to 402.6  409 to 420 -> 1.37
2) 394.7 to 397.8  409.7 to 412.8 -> 1.74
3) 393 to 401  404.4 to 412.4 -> 1.51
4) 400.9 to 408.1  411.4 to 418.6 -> 0.96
